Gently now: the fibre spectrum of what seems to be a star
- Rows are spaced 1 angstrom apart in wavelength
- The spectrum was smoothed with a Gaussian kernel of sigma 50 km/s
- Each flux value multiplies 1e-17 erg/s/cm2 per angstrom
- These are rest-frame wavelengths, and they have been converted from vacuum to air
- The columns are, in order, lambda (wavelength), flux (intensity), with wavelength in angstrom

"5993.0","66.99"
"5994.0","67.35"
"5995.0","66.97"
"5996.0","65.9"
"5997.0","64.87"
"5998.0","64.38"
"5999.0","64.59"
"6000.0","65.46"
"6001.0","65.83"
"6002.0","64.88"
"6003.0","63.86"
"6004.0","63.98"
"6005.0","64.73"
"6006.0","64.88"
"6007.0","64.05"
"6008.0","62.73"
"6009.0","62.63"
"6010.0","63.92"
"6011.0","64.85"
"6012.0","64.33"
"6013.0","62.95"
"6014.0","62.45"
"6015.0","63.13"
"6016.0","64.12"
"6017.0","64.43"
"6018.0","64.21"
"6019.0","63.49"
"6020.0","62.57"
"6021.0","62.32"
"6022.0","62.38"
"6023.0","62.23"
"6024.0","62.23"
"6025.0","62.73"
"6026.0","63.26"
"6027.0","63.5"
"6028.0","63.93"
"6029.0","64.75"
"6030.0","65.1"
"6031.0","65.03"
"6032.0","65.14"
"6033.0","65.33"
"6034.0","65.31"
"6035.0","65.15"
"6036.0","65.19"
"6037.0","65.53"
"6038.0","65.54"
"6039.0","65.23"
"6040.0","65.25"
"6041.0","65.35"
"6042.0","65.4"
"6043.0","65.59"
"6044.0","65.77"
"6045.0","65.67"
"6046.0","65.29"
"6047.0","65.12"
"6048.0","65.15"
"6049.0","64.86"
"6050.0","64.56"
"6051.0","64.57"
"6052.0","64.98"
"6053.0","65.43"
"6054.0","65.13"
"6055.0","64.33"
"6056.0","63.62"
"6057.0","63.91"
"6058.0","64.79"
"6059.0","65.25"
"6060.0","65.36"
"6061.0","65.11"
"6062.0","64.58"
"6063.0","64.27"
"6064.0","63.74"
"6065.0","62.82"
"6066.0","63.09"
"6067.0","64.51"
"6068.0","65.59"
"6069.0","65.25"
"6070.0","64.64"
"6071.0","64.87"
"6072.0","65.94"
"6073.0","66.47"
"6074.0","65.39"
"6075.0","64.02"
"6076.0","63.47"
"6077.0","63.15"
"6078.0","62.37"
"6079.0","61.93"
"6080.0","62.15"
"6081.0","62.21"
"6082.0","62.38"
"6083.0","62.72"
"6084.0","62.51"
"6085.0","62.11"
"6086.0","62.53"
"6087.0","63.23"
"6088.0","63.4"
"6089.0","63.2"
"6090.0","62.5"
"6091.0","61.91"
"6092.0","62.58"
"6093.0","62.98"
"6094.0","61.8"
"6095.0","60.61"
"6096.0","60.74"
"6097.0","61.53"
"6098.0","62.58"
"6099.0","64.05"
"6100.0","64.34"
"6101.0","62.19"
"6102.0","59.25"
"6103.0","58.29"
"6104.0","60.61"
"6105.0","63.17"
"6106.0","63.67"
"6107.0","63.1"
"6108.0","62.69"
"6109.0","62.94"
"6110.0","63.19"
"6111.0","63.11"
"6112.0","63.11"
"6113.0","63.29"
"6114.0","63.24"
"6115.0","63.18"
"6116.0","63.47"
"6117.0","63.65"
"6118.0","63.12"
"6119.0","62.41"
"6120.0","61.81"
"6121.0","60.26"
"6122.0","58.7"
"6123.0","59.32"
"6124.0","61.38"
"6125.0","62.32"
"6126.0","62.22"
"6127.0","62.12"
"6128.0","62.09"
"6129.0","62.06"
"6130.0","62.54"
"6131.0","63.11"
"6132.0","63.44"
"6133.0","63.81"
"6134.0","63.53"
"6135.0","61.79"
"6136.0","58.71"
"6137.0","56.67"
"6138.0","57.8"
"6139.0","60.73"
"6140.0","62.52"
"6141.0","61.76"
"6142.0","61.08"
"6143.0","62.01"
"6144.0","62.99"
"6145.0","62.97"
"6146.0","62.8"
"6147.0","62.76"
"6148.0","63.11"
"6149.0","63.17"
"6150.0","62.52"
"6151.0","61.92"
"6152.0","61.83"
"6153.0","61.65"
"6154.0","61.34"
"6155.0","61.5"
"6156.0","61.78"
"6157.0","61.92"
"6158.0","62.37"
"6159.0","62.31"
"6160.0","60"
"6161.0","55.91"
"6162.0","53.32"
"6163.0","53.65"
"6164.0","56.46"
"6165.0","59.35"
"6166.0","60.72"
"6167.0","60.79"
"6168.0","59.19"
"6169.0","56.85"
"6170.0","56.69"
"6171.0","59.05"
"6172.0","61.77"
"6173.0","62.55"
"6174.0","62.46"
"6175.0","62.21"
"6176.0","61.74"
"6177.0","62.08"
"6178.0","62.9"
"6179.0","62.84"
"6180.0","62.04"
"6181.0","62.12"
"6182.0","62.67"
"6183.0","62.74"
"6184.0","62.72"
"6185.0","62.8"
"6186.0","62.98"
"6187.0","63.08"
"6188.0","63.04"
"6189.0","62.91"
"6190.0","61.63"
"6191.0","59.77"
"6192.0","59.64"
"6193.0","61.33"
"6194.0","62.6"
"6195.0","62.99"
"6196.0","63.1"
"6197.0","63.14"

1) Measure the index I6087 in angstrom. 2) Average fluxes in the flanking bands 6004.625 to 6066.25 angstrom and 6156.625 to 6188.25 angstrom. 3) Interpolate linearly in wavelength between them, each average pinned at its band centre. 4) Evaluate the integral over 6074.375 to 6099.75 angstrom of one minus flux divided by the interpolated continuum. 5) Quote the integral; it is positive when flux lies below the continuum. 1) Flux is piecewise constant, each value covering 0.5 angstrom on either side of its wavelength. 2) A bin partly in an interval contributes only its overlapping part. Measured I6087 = 0.16 angstrom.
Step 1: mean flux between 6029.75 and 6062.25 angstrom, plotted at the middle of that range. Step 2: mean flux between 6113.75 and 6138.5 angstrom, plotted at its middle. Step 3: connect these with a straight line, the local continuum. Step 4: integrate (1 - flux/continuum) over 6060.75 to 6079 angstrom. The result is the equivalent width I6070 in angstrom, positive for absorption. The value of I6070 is -0.1 angstrom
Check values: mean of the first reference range 65.1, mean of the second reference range 61.7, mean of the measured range 64.3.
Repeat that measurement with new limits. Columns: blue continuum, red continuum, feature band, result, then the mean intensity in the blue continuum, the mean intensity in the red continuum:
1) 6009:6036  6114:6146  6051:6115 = -0.66 angstrom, 63.8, 61.8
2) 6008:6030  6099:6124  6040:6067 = -0.78 angstrom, 63.4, 62.2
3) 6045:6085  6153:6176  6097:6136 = -0.24 angstrom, 64.2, 59.7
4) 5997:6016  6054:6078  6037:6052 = -0.21 angstrom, 64.1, 64.5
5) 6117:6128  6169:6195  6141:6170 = 0.53 angstrom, 61.5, 61.8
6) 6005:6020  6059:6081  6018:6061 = -0.41 angstrom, 63.7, 64.2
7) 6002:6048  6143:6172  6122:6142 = -0.09 angstrom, 64.3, 60.4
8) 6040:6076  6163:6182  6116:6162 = 0.16 angstrom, 64.9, 60.5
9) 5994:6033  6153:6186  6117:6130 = 0.00 angstrom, 64.1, 60.6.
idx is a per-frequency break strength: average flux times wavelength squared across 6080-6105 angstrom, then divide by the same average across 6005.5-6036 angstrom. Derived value 1.00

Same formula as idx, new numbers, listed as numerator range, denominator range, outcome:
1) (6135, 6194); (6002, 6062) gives 0.99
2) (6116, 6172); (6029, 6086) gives 0.97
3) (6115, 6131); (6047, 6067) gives 0.98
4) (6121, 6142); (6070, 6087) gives 0.98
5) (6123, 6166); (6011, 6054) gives 0.98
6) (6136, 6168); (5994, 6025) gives 0.99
